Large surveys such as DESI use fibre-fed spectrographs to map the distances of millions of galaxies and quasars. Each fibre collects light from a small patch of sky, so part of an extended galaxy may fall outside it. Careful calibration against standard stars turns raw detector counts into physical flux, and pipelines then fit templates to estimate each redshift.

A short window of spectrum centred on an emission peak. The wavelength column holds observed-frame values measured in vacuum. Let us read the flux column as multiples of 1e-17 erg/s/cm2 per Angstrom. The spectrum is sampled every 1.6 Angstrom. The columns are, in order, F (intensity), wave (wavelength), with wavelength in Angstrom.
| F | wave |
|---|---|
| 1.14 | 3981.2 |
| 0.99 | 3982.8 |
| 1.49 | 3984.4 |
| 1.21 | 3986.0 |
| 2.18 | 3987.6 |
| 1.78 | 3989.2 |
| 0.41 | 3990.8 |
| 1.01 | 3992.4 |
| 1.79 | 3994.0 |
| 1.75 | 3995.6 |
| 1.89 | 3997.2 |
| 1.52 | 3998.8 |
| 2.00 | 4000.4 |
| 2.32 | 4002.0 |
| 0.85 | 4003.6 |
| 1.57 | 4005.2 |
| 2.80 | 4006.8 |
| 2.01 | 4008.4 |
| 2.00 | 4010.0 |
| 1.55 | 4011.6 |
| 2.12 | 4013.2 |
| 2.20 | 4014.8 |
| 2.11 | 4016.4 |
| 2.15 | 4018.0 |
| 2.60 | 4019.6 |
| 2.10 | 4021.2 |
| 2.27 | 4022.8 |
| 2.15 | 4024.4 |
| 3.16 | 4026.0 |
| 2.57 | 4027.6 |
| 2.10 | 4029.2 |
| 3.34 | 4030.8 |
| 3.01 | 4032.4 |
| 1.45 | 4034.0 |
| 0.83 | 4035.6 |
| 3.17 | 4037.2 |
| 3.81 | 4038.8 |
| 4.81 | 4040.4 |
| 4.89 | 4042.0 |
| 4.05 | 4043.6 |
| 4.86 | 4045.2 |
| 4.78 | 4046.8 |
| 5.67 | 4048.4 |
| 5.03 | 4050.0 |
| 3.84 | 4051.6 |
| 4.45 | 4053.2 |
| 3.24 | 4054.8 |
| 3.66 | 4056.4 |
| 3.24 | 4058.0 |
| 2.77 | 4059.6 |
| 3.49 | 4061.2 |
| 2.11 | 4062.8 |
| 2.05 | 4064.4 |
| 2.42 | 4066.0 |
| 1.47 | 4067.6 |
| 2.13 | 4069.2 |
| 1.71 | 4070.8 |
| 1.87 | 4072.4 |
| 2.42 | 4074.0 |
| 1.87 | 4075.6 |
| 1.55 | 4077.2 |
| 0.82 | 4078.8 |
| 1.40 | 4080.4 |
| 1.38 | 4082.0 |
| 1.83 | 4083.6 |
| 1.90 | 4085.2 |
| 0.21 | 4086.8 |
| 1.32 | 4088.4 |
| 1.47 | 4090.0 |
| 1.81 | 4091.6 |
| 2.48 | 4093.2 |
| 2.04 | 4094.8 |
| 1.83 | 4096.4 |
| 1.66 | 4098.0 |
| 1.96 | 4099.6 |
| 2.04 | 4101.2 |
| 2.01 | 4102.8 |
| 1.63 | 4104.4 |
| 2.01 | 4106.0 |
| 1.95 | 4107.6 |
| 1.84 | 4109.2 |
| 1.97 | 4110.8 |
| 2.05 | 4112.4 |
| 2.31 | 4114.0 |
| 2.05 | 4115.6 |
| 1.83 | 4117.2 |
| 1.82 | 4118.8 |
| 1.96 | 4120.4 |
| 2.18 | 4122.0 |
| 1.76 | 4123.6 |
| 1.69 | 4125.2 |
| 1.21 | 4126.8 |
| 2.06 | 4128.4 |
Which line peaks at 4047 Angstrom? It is Ly-alpha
